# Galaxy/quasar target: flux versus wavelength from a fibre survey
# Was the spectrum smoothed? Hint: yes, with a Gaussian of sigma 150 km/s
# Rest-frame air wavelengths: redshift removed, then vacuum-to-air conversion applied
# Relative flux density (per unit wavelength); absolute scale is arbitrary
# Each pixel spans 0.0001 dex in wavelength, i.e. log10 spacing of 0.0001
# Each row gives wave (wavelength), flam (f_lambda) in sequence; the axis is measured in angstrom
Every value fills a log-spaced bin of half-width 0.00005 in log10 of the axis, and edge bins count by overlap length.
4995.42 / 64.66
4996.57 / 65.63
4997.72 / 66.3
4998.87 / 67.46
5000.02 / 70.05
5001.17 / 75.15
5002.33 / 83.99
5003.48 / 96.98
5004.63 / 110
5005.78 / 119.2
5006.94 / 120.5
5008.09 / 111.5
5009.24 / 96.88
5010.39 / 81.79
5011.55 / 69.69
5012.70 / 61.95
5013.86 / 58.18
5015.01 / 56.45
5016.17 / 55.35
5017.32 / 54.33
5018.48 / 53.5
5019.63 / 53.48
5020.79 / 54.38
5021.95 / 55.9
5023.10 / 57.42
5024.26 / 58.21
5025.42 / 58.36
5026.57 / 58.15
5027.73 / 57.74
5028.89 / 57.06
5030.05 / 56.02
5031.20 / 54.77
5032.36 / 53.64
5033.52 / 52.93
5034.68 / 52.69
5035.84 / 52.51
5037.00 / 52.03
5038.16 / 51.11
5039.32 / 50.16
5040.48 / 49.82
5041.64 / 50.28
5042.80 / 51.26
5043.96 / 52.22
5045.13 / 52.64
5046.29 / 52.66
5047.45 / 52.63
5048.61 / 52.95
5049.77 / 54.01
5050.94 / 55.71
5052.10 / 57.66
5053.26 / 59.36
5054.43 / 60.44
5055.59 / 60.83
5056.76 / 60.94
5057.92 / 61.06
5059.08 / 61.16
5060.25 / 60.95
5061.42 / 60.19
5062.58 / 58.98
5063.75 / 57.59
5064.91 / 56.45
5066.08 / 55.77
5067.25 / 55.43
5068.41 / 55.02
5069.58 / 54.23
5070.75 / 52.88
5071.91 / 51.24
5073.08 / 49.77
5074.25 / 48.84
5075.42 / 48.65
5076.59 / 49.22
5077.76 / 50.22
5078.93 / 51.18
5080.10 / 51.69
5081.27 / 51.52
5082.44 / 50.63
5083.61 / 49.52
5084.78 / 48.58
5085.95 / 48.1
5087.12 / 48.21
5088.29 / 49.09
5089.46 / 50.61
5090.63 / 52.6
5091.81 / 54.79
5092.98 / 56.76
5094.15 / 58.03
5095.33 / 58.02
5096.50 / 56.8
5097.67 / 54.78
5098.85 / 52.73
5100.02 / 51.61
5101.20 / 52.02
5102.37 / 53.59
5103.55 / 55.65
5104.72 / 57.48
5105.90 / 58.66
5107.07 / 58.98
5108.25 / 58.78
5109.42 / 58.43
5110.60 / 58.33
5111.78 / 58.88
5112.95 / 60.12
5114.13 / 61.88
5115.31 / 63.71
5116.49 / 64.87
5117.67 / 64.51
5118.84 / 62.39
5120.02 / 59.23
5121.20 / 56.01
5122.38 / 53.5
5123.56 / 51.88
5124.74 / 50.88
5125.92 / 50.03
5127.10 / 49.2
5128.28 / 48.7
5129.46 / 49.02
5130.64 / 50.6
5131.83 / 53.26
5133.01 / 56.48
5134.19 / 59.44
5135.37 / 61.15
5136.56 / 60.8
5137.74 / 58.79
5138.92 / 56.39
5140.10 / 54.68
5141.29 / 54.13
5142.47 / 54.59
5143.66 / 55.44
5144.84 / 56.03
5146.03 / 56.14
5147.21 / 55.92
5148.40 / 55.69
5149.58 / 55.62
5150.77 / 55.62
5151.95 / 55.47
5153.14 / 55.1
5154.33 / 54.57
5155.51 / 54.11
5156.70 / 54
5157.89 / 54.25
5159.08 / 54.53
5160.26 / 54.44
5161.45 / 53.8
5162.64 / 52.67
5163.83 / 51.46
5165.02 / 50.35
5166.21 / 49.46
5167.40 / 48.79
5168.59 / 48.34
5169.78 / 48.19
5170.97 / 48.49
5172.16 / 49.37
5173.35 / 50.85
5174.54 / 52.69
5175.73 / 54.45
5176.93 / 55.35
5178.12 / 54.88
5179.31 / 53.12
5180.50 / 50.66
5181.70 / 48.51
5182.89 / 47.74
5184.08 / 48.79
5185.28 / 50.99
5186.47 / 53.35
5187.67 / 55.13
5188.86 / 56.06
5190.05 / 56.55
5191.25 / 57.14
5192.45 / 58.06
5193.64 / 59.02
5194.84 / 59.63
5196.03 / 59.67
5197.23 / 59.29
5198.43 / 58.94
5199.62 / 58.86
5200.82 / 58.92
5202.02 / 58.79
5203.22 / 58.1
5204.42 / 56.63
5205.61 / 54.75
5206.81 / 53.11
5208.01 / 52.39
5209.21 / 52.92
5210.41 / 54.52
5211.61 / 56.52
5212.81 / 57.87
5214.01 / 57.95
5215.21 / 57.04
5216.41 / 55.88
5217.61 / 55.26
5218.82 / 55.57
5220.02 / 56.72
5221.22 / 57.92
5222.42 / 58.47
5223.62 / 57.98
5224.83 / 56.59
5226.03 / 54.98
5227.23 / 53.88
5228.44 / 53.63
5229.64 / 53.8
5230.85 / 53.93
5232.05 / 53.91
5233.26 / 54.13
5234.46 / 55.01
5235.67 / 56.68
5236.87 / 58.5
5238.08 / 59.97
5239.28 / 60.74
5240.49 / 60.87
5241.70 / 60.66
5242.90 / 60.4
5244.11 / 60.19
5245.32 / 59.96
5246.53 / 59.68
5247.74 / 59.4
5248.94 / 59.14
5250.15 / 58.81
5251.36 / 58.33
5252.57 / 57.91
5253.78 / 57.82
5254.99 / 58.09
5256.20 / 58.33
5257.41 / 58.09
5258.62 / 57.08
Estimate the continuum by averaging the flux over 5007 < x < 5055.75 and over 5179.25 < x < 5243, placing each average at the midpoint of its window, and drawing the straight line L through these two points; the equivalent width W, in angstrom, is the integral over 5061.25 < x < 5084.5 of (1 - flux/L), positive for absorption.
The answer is 2.20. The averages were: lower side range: 58.9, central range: 52.8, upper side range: 56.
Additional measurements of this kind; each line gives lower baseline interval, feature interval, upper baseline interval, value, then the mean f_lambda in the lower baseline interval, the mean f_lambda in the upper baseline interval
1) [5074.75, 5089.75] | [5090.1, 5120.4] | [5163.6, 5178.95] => -4.68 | 49.8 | 51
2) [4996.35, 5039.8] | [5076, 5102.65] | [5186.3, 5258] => 4.88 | 67.4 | 57.2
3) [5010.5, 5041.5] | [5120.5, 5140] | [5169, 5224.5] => 0.43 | 55.9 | 55.1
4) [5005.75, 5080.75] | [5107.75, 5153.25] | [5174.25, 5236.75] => 0.37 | 58.6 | 55.5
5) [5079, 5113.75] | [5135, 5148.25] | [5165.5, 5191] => -0.96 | 54.3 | 51.6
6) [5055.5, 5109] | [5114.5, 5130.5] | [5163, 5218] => -0.40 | 54.3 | 54.2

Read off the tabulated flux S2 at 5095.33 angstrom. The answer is 58.02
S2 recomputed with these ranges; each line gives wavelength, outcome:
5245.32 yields 59.96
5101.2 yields 52.02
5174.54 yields 52.69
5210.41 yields 54.52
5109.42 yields 58.43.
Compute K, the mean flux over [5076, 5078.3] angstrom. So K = 49.7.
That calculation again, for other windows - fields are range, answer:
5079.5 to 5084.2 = 50.8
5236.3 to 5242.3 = 60.1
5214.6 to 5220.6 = 56.1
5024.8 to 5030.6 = 57.5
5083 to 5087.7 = 48.6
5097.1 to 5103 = 52.9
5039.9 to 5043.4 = 50.5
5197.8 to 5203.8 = 58.7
